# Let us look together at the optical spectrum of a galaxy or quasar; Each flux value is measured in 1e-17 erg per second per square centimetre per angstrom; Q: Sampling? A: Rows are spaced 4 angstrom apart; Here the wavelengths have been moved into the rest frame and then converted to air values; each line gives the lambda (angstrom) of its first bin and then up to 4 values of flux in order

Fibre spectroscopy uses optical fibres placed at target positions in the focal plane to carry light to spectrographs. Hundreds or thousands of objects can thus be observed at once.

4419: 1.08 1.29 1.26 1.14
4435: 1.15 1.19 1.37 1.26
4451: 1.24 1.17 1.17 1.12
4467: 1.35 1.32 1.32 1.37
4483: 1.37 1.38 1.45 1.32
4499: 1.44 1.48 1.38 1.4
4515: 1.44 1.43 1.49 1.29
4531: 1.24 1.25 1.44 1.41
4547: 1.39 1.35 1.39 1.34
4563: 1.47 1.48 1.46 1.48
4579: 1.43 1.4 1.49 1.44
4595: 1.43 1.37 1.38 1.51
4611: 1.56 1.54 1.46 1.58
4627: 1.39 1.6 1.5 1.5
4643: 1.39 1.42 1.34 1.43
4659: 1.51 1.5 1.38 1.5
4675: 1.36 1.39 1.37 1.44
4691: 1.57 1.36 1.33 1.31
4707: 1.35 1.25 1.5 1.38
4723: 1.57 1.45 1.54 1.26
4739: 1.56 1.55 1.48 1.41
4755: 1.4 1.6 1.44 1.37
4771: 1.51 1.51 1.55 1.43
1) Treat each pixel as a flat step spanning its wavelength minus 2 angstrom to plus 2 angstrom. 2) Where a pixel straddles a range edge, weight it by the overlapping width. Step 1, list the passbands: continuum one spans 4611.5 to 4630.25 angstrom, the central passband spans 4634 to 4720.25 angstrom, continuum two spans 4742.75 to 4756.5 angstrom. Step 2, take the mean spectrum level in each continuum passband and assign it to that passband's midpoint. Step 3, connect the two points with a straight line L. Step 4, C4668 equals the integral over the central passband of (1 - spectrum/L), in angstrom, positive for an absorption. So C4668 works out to 4.0 angstrom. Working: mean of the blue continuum 1.51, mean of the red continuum 1.45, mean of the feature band 1.41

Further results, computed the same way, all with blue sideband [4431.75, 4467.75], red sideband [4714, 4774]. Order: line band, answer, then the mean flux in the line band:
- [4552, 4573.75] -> -1.86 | 1.43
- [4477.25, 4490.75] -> -1.48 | 1.38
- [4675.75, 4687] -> 0.21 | 1.39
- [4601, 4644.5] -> -4.09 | 1.49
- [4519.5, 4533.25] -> -0.71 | 1.35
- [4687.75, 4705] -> 0.38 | 1.4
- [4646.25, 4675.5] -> -0.77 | 1.43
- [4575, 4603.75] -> -1.93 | 1.43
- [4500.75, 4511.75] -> -1.37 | 1.42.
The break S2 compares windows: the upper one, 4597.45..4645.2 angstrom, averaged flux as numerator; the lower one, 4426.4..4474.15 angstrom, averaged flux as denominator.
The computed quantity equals 1.21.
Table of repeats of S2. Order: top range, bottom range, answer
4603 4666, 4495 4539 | 1.07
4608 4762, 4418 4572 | 1.09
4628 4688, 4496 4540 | 1.04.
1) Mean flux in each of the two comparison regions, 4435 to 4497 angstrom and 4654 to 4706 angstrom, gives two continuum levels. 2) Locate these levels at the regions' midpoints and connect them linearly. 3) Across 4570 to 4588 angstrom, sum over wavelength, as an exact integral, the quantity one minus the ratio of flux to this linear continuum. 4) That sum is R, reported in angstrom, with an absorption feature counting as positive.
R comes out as -1.2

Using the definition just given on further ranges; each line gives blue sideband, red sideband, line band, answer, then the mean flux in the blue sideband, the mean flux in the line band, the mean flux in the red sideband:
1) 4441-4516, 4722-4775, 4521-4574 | -0.7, 1.33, 1.39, 1.47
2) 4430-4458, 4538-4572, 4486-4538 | -1.9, 1.22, 1.39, 1.41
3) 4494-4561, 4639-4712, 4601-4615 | -1.0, 1.38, 1.49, 1.4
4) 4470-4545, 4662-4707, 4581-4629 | -2.3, 1.38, 1.46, 1.41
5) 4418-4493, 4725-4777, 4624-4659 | -1.5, 1.27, 1.45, 1.47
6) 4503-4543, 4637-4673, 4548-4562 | 0.3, 1.38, 1.37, 1.44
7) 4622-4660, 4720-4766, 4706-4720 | 0.9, 1.46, 1.37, 1.47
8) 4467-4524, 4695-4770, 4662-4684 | 0.1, 1.4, 1.42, 1.43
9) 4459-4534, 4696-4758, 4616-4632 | -1.2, 1.36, 1.5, 1.42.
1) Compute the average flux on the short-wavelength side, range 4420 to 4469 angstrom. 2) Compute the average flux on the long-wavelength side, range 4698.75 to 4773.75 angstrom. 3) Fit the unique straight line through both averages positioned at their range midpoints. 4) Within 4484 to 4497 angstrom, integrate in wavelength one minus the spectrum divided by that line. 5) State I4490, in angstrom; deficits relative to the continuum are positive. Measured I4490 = -1.30 angstrom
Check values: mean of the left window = 1.22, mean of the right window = 1.44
